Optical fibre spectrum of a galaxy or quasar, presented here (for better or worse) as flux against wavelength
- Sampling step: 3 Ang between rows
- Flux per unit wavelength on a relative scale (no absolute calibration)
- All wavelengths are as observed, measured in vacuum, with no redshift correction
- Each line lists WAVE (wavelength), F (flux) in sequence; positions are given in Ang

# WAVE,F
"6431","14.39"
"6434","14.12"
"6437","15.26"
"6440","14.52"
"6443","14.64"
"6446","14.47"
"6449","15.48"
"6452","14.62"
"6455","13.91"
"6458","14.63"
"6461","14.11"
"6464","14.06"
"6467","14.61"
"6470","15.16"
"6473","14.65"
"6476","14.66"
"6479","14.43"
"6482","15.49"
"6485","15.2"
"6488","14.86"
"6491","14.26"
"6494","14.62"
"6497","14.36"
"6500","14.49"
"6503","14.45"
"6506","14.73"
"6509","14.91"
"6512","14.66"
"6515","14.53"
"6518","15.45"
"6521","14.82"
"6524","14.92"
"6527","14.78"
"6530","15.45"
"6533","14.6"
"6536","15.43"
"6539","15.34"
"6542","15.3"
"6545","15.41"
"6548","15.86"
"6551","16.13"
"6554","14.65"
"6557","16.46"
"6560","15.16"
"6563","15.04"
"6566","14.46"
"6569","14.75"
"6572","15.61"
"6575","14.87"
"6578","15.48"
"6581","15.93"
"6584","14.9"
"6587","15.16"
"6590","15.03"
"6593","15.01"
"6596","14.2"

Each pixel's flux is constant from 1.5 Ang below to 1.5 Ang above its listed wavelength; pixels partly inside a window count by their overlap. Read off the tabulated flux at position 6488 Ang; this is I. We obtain 14.86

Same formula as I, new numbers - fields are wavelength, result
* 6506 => 14.73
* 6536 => 15.43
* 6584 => 14.9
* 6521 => 14.82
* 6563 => 15.04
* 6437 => 15.26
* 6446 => 14.47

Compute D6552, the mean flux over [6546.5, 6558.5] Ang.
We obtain 15.8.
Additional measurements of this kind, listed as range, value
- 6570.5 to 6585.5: 15.4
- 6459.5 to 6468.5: 14.3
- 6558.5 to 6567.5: 14.9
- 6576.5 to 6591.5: 15.3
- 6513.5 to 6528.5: 14.9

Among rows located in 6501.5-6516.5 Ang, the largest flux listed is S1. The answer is 14.91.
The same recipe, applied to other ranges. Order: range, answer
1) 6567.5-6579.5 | 15.61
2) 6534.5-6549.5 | 15.86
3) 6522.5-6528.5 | 14.92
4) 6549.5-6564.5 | 16.46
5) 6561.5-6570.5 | 15.04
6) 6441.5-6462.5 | 15.48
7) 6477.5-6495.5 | 15.49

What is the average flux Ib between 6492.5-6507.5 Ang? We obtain 14.5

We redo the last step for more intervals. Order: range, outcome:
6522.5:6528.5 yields 14.8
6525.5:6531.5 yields 15.1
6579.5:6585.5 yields 15.4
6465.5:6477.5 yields 14.8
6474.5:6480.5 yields 14.5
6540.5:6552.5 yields 15.7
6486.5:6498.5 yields 14.5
